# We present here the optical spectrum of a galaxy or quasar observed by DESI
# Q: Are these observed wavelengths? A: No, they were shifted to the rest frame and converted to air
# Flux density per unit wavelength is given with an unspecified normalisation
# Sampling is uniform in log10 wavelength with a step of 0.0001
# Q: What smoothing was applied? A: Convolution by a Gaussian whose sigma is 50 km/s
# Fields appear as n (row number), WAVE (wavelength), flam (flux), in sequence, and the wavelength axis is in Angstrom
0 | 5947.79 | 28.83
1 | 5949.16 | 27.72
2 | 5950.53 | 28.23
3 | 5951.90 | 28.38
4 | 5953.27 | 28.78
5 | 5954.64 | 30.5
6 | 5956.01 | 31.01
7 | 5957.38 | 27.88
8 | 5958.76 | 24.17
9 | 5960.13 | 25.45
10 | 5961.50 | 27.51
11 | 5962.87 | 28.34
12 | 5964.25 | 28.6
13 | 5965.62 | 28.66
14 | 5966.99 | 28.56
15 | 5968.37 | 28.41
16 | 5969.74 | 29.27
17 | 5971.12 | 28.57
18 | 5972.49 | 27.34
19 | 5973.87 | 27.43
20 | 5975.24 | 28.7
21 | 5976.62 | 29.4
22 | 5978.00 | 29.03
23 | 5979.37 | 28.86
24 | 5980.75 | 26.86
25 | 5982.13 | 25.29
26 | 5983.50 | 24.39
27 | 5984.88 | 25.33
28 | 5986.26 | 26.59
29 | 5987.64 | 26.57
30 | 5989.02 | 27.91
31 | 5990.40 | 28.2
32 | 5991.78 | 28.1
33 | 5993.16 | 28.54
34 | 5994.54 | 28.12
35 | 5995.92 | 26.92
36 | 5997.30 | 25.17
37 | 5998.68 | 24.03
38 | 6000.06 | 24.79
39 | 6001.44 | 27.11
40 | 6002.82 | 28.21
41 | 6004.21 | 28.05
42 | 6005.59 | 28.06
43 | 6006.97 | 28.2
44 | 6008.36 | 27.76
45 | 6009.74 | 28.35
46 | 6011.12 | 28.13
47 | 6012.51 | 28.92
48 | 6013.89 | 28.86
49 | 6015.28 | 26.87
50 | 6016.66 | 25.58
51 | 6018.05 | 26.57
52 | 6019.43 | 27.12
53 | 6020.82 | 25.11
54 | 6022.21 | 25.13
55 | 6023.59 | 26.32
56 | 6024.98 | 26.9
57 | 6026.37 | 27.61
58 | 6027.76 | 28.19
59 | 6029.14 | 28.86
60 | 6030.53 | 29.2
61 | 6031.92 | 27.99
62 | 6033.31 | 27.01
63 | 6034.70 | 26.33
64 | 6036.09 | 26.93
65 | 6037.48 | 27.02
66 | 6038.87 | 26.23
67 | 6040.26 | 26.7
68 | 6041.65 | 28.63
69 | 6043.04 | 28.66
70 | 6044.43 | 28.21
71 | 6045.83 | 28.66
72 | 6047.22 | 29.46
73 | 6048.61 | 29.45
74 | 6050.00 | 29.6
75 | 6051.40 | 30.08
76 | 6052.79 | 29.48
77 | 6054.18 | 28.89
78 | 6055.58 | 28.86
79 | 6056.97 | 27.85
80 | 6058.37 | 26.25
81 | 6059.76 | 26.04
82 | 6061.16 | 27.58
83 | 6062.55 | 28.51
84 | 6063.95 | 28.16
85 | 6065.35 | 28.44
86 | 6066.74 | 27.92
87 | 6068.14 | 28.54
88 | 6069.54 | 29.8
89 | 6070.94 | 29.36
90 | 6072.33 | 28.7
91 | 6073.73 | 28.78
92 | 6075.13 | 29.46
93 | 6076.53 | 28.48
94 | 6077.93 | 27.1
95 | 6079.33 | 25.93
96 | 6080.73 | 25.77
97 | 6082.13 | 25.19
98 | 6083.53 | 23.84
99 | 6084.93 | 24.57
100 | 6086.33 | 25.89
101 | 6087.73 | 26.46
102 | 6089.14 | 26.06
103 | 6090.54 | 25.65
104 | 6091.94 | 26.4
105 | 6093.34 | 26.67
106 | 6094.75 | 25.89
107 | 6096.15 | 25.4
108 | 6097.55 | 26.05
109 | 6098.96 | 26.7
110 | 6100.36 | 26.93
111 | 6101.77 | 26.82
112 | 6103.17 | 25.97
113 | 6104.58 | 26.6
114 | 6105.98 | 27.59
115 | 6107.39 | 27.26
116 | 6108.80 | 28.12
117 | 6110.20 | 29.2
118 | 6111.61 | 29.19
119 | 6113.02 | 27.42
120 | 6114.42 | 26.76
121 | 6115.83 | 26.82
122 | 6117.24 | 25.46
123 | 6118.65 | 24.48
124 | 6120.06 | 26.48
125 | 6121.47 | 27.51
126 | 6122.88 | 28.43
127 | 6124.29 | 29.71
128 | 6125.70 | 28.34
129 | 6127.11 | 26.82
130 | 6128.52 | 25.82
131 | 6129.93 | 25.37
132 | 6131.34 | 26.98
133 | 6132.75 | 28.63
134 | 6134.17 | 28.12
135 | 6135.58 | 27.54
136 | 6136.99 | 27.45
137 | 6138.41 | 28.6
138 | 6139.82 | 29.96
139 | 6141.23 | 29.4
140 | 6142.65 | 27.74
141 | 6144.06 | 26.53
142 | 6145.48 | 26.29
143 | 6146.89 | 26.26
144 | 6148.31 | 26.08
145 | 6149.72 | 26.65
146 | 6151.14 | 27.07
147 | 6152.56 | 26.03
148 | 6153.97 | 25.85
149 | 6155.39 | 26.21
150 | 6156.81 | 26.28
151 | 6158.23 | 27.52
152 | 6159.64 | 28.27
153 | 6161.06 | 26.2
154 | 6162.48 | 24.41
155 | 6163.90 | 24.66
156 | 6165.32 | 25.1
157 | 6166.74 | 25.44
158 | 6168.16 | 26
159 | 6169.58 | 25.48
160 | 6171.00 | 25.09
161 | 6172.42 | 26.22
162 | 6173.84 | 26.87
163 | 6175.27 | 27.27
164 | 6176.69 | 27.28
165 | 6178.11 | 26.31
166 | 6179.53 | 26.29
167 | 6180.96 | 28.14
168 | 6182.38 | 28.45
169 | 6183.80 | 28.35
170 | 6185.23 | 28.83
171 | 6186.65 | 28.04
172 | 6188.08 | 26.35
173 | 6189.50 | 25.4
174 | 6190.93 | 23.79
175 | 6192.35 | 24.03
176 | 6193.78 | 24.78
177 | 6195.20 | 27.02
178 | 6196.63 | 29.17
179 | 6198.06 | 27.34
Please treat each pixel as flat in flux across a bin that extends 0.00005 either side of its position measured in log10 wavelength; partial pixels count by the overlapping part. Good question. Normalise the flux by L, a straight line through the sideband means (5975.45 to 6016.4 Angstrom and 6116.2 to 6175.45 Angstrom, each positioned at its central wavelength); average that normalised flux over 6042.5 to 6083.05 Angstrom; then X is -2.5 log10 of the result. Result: -0.04 mag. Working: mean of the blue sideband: 27.3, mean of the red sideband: 26.8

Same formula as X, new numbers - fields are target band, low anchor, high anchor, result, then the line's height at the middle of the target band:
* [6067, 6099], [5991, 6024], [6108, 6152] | 0.018 mag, 27.3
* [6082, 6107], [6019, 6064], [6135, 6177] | 0.048 mag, 27.3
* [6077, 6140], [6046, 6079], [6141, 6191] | 0.033 mag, 27.7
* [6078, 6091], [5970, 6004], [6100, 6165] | 0.064 mag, 27.1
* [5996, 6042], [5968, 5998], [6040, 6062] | 0.034 mag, 28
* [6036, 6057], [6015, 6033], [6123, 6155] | -0.054 mag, 27.1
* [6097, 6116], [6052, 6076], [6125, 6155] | 0.018 mag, 27.7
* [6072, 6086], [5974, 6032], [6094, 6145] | 0.023 mag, 27.3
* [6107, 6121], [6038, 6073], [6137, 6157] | 0.018 mag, 27.6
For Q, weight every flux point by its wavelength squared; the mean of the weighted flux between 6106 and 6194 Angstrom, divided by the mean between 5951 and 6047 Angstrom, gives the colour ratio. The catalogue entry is 1.03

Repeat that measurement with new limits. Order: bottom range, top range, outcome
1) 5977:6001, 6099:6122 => 1.05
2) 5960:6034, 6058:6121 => 1.01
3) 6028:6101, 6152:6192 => 0.99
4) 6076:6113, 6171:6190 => 1.05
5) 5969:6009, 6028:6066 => 1.05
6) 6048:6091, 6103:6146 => 1.01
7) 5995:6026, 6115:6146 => 1.06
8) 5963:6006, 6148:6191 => 1.03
